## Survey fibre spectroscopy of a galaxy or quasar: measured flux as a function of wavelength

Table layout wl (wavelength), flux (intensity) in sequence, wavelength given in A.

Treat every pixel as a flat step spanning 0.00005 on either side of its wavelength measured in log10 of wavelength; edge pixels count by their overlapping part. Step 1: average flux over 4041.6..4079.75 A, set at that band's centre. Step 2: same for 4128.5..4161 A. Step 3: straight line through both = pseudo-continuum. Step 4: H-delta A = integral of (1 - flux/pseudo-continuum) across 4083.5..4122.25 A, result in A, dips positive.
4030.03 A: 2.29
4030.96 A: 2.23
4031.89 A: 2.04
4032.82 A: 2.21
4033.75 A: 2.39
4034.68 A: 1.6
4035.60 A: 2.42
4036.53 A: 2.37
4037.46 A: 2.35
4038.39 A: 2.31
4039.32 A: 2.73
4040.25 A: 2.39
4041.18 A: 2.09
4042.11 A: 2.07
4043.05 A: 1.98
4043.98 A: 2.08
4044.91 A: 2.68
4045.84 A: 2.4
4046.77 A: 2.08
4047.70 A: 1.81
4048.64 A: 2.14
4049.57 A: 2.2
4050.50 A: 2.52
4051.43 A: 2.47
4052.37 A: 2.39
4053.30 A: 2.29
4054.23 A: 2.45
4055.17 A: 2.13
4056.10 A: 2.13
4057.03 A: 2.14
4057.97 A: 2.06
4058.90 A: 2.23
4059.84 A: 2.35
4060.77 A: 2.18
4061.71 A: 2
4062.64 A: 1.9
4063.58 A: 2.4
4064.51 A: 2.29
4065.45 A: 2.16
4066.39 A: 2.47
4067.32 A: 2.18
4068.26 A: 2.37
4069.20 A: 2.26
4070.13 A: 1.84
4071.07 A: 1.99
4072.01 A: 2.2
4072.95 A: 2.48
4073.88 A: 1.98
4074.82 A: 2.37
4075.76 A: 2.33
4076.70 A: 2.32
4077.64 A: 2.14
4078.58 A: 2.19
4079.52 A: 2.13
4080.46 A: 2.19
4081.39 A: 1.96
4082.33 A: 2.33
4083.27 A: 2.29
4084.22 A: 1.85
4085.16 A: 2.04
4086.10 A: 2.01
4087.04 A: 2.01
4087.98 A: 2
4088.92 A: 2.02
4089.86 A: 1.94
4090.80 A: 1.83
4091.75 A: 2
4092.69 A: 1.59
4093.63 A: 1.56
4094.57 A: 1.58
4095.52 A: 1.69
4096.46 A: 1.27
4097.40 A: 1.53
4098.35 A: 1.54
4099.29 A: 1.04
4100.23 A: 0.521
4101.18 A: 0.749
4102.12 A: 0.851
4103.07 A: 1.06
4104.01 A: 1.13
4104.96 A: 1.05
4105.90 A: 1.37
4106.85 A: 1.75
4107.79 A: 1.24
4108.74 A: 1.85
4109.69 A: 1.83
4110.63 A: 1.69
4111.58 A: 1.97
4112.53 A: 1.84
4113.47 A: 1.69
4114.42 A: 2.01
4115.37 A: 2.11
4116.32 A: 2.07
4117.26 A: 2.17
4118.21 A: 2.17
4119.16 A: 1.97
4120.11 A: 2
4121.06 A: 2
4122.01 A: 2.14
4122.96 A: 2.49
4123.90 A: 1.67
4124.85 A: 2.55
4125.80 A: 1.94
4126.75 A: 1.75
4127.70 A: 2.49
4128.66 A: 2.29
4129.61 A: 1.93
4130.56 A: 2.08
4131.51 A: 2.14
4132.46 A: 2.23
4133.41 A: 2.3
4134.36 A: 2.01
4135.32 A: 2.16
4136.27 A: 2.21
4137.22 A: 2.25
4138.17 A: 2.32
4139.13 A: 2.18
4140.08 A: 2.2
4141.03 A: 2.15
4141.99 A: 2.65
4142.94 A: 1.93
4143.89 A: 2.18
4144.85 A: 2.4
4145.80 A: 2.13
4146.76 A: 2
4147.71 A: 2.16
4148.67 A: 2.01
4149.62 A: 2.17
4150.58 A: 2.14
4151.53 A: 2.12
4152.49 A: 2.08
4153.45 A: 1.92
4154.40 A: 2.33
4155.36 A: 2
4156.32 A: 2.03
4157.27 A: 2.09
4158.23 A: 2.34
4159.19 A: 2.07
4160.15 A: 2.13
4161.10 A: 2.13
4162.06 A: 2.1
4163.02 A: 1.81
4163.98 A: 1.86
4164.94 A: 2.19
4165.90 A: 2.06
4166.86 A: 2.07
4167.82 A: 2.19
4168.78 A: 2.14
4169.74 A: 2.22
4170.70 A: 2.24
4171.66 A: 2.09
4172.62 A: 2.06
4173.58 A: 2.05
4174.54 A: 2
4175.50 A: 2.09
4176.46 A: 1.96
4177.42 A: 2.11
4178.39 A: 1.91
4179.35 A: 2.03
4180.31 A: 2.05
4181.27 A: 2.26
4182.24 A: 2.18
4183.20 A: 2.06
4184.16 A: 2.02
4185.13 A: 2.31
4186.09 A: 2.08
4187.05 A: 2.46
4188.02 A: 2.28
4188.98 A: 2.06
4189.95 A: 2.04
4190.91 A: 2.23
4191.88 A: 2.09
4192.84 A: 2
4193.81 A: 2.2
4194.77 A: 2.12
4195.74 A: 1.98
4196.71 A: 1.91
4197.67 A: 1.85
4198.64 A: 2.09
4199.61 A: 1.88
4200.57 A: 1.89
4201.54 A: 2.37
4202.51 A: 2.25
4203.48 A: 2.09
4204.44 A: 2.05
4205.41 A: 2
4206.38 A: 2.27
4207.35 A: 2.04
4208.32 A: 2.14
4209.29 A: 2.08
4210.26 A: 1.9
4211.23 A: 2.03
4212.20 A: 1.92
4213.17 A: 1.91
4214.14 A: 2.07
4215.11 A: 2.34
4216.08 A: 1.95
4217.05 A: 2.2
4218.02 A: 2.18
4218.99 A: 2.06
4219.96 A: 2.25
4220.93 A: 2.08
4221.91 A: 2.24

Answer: 9.0 A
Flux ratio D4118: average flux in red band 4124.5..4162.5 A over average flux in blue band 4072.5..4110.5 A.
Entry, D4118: 1.24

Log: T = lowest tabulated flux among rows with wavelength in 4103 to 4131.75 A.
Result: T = 1.05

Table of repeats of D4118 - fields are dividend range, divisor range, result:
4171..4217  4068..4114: 1.17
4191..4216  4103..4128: 1.11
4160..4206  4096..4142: 1.13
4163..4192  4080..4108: 1.32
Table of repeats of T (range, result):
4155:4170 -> 1.81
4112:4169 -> 1.67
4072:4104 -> 0.521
